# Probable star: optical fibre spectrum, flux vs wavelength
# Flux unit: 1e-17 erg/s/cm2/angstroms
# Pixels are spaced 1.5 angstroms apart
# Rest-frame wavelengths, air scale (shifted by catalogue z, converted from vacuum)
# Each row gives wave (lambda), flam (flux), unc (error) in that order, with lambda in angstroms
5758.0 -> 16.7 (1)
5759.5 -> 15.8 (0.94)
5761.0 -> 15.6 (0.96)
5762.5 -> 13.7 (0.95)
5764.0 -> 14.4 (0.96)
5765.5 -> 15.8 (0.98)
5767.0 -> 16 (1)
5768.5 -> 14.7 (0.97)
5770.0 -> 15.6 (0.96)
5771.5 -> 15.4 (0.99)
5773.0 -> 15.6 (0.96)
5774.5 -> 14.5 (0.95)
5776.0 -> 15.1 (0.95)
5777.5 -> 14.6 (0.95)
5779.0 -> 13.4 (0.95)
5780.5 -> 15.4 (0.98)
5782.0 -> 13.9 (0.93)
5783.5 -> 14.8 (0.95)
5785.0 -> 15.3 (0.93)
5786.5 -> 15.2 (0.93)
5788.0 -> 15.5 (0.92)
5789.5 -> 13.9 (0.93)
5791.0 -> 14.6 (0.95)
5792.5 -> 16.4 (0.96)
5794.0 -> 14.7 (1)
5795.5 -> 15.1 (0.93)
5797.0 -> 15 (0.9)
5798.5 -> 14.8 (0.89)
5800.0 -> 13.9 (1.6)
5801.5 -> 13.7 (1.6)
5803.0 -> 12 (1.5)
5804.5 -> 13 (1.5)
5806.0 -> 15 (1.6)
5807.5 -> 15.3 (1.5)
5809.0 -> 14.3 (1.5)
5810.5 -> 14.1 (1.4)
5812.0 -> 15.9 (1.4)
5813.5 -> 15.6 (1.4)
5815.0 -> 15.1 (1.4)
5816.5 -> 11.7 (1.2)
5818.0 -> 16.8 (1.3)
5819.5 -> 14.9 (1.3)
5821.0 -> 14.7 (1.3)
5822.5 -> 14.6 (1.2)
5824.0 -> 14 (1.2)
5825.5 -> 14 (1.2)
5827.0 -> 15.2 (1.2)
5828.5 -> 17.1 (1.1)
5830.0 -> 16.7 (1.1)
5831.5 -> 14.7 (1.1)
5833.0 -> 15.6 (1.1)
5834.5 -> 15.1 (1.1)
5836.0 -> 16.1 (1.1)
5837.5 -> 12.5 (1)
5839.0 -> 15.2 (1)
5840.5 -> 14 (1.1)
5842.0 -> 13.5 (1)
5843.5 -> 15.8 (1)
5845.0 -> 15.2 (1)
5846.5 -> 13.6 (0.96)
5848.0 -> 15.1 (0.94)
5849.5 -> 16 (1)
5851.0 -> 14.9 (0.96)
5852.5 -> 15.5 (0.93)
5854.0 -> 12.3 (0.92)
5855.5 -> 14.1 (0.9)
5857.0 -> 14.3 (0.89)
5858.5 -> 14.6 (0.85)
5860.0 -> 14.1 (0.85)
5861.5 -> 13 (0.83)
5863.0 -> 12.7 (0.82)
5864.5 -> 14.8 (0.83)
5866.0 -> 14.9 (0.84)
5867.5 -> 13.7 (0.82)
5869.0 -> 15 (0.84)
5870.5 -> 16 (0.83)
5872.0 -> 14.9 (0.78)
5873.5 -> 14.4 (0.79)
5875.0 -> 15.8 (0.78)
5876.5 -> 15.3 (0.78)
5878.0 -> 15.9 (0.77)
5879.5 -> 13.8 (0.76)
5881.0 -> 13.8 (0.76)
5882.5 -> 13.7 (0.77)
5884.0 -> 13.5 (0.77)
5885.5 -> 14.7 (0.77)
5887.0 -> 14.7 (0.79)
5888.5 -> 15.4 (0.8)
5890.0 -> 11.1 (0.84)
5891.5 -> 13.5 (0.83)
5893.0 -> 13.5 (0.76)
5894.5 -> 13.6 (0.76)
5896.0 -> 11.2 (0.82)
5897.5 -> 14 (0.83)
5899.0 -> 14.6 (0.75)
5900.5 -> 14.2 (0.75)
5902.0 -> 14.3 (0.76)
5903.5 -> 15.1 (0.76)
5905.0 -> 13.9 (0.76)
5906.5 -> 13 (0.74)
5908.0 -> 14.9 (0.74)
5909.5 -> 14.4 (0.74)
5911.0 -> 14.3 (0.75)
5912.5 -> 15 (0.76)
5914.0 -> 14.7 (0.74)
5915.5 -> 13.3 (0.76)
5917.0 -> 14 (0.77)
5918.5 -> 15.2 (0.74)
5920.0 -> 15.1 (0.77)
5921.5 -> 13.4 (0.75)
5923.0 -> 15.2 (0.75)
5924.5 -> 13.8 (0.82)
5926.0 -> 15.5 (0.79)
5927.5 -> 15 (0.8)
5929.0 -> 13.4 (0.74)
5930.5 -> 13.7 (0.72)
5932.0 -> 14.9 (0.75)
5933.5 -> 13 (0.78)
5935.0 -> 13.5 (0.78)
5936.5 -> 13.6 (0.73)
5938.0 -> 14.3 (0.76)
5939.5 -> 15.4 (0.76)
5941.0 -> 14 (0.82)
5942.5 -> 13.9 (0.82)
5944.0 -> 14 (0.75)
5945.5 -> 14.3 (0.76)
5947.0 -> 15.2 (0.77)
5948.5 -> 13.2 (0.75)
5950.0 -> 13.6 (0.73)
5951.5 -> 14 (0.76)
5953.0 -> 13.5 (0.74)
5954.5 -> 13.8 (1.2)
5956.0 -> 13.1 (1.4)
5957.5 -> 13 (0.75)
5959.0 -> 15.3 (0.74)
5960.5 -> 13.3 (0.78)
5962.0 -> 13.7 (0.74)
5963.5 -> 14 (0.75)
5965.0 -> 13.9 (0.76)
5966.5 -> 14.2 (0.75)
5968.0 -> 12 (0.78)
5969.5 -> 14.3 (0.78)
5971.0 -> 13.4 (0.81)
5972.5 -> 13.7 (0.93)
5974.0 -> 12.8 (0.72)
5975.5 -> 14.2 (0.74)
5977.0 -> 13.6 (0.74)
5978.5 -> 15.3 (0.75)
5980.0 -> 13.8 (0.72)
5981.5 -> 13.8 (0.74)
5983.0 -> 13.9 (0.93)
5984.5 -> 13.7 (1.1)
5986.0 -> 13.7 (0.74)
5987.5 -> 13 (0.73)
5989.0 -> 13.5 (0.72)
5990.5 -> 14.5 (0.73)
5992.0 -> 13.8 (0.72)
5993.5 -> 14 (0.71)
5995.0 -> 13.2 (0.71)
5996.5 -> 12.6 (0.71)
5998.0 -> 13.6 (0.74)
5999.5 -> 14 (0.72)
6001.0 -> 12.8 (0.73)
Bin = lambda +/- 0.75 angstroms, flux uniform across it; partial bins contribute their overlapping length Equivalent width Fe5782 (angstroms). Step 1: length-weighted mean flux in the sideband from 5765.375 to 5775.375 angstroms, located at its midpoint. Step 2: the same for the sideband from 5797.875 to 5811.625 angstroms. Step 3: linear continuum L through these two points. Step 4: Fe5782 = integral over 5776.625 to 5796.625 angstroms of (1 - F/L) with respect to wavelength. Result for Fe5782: -0.1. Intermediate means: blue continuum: 15.3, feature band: 14.8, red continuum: 14.1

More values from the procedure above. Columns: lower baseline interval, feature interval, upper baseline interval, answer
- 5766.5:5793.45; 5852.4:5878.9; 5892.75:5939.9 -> -0.05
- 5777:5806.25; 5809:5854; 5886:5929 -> -1.60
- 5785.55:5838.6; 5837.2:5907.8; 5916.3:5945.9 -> 1.31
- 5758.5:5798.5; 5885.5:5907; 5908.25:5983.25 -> 0.84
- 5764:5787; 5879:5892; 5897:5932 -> 0.62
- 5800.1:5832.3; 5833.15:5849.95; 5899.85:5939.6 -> -0.19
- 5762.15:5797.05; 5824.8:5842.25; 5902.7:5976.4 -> -0.44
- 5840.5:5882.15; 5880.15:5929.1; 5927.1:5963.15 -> 0.43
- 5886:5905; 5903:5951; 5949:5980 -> -1.67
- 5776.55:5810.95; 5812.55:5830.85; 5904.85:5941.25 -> -0.72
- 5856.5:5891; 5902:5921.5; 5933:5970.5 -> -0.36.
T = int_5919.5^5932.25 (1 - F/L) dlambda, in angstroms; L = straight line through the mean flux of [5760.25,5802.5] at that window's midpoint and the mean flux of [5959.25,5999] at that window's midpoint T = -0.4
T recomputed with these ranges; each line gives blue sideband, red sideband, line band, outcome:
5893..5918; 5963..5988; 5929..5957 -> -0.11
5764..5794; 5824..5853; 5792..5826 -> 1.07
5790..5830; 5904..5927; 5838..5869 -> 0.45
